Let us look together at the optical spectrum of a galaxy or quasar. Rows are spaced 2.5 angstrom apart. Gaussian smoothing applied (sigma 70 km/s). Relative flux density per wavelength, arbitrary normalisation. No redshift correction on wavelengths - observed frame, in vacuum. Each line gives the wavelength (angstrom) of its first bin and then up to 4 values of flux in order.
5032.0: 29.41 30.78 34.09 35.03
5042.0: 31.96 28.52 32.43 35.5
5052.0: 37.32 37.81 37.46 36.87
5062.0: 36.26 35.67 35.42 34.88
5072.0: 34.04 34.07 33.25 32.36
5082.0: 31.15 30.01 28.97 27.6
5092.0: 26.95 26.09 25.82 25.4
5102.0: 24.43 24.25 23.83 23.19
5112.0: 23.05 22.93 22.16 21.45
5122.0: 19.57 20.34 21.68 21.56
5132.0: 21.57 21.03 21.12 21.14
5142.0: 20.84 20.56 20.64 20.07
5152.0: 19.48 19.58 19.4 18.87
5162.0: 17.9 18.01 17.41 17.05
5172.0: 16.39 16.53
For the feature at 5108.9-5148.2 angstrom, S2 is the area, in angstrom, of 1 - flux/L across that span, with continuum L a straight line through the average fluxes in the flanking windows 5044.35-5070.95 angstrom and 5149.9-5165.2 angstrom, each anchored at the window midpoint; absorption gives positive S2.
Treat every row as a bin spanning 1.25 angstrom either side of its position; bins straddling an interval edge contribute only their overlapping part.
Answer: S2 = 3.8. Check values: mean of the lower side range 35.6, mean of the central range 21.4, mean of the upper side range 19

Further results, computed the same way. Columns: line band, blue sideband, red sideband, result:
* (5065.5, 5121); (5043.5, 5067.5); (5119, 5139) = 0.8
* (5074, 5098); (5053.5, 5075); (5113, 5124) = 0.5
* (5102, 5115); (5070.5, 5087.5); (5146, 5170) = 1.7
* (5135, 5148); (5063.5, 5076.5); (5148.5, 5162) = 0.5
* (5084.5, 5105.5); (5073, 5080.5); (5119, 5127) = 1.4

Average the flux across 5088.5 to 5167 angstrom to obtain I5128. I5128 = 21.9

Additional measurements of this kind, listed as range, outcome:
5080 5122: 25.4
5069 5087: 32.5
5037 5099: 32.7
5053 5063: 37.1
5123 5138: 21.2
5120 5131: 20.9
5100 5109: 24.2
